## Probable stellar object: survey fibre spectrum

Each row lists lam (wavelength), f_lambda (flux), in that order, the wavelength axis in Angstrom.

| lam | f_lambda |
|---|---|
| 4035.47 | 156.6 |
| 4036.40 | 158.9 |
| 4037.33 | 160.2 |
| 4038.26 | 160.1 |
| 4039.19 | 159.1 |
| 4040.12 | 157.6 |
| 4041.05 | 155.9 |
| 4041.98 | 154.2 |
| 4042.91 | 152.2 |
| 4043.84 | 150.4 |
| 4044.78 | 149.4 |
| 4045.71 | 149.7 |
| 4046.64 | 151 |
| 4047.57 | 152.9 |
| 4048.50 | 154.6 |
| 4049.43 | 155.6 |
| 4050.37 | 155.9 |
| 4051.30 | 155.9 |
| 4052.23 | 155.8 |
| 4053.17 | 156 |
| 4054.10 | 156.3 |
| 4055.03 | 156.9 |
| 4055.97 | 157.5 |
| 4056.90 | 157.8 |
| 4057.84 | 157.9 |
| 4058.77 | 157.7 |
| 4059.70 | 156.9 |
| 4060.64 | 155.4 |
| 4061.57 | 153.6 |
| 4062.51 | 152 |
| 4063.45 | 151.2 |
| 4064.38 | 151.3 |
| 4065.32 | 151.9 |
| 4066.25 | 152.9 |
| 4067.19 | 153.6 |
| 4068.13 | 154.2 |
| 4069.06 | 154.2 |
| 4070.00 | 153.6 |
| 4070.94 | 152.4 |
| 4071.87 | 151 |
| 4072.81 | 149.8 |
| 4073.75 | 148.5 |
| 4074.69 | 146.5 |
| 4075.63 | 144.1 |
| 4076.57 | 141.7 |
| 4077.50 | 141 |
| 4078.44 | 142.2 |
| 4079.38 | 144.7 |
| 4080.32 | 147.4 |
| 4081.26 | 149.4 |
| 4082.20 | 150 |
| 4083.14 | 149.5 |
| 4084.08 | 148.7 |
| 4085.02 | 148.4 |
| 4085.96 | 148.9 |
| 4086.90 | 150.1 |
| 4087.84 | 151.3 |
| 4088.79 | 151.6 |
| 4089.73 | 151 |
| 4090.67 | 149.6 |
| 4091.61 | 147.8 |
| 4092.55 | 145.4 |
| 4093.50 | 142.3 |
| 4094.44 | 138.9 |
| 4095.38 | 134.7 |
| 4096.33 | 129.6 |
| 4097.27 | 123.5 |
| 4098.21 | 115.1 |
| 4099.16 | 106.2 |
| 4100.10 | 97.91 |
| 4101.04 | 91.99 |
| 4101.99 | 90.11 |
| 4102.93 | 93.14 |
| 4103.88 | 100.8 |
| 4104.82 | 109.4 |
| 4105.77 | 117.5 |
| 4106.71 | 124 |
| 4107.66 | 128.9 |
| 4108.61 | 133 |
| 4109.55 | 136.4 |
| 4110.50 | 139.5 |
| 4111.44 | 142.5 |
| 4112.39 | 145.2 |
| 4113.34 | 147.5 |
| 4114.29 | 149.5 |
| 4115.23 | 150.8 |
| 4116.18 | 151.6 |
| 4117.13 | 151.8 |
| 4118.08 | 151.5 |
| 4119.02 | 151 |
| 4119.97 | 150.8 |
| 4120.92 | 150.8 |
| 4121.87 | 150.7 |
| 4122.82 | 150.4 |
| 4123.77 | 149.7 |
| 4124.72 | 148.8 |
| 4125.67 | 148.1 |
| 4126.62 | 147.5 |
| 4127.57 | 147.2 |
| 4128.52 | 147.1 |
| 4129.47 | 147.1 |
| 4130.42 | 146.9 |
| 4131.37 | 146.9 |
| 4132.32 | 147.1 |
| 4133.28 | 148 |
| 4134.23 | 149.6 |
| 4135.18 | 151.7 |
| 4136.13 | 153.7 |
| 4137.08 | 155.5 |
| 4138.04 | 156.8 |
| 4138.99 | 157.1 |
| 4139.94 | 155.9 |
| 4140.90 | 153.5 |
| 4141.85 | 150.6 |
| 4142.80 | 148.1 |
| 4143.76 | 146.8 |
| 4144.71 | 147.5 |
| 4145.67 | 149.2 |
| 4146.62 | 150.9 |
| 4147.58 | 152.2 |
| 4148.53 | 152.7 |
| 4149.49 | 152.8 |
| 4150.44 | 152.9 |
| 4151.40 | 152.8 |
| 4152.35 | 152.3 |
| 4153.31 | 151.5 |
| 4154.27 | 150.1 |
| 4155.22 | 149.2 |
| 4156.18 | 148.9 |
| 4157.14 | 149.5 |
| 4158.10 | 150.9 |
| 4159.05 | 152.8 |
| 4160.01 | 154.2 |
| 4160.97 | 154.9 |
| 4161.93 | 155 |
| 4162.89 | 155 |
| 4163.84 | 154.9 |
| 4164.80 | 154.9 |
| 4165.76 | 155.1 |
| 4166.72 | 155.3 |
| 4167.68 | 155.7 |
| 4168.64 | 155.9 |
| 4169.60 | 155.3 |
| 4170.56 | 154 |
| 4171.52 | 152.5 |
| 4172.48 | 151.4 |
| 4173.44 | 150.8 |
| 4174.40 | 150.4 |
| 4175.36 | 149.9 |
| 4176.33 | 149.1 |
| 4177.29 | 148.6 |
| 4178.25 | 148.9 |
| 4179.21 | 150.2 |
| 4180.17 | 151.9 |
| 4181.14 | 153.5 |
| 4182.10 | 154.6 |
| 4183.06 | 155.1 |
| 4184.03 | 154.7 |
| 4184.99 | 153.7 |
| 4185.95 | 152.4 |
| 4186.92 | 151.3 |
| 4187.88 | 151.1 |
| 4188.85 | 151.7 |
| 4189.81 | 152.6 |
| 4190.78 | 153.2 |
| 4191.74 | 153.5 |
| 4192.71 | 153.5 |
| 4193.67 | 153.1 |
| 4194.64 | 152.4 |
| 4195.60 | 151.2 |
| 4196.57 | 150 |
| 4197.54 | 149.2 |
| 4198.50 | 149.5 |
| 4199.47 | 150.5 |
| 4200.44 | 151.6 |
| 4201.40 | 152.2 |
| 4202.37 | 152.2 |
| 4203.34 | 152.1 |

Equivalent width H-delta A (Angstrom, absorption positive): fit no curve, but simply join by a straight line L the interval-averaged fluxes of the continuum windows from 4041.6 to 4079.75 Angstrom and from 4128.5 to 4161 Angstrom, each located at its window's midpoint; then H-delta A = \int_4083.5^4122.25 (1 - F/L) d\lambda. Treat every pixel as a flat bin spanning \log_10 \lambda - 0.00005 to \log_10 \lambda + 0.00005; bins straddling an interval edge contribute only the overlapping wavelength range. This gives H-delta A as 4.2 Angstrom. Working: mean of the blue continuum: 152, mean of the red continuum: 151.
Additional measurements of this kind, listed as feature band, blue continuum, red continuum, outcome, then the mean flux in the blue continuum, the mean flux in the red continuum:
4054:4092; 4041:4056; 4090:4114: -2.7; 154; 126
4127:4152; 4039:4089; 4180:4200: 0.2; 152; 152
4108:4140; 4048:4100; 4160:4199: 0.3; 148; 153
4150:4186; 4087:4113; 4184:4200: -1.7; 128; 152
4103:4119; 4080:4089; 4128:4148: 1.5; 149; 151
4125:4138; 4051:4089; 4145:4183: 0.2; 151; 152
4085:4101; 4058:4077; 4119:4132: 1.6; 152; 149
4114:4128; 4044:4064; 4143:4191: 0.3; 155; 152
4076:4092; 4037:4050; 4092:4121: -1.0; 154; 130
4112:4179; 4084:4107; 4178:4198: -4.9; 128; 152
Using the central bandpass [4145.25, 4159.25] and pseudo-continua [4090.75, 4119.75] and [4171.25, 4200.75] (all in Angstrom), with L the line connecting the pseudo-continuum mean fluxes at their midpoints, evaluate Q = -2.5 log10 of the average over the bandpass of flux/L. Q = -0.06 mag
